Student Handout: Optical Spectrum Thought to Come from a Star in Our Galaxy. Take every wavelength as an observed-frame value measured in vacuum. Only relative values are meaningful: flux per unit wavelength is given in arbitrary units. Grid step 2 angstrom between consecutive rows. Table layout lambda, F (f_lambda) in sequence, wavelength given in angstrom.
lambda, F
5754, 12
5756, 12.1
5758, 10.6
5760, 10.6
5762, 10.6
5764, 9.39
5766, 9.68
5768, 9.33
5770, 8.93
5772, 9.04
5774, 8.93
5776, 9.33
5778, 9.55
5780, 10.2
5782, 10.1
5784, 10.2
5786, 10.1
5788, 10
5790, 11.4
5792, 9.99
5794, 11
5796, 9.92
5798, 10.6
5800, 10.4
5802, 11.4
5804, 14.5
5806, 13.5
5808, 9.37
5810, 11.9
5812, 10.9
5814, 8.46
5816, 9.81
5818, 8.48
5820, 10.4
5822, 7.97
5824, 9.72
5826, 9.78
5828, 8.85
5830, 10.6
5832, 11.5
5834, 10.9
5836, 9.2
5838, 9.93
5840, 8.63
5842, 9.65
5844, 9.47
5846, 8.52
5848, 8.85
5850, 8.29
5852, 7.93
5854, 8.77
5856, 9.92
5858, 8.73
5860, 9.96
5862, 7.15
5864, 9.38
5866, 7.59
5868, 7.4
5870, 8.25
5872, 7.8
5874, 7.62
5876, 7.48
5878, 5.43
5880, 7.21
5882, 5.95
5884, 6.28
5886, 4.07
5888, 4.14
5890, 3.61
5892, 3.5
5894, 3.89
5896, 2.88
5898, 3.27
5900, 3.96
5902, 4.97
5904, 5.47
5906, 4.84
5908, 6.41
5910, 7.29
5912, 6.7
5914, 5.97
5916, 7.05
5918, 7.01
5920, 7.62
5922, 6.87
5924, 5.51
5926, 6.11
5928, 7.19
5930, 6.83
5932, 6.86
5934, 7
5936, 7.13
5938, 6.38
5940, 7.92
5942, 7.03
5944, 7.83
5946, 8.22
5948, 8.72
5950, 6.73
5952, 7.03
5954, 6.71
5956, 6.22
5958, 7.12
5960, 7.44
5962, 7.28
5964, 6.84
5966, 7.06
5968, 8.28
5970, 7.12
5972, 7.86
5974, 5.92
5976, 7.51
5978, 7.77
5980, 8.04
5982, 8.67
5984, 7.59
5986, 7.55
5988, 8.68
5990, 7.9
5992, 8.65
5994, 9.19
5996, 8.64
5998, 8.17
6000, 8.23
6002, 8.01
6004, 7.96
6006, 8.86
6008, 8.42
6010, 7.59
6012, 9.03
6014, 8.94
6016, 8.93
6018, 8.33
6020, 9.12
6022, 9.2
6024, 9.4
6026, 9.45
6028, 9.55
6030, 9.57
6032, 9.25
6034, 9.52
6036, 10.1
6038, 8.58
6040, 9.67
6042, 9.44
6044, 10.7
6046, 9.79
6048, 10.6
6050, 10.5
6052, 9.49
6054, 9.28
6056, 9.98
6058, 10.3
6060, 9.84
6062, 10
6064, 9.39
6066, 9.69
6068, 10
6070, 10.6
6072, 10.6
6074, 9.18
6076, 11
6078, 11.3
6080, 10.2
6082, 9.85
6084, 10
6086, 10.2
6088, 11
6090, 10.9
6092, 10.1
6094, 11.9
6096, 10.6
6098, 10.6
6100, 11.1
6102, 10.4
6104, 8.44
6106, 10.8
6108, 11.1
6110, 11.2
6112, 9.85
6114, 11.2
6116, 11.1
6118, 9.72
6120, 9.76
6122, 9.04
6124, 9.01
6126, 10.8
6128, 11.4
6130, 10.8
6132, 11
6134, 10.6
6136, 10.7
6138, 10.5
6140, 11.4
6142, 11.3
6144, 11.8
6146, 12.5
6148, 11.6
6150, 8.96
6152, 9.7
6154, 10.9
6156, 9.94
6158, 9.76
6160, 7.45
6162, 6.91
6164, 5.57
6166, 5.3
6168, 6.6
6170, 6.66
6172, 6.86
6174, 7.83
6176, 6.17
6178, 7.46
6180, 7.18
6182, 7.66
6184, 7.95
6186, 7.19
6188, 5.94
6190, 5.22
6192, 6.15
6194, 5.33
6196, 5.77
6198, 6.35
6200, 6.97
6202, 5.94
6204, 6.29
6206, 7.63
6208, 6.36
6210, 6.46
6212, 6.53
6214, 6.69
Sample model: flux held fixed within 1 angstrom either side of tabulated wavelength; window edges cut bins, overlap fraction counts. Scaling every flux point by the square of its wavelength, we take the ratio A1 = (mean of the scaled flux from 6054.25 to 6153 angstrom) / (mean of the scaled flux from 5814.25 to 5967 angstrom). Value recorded 1.5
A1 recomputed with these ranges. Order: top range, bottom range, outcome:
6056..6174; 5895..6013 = 1.47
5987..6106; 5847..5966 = 1.49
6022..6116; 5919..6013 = 1.39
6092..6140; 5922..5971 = 1.57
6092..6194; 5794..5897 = 1.19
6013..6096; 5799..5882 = 1.15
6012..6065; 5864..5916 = 1.74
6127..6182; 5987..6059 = 1.04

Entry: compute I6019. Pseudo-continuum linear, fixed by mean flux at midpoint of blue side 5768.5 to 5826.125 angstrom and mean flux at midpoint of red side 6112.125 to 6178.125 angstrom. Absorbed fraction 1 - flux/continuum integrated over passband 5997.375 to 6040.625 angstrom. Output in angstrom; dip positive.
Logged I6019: 3.60 angstrom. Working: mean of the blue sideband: 10.2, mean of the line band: 8.9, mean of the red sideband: 9.43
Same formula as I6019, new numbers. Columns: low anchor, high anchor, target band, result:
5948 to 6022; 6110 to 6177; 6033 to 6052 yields -3.1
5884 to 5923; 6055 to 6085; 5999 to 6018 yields -0.2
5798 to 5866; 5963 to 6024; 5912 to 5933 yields 5.1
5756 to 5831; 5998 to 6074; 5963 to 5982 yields 4.2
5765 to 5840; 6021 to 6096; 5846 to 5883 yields 7.7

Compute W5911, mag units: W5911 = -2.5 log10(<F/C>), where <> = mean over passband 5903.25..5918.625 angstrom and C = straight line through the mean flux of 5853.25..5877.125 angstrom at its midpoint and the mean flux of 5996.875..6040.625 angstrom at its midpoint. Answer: 0.32 mag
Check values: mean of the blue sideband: 8.32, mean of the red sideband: 8.9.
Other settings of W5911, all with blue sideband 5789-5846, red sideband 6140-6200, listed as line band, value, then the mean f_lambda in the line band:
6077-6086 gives -0.21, 10.3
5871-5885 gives 0.40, 6.82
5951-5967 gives 0.32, 6.96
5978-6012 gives 0.10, 8.27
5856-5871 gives 0.18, 8.46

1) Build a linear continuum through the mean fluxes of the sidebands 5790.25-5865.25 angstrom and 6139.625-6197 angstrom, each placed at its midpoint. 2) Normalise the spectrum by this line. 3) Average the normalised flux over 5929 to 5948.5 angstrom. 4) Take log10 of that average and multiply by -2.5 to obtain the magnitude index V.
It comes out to 0.25 mag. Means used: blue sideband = 9.85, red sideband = 8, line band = 7.36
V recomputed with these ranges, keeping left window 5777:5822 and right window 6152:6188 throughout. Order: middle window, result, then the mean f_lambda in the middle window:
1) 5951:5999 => 0.19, 7.63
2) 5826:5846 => 0.05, 9.79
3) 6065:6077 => -0.22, 10.2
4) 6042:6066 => -0.18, 9.95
